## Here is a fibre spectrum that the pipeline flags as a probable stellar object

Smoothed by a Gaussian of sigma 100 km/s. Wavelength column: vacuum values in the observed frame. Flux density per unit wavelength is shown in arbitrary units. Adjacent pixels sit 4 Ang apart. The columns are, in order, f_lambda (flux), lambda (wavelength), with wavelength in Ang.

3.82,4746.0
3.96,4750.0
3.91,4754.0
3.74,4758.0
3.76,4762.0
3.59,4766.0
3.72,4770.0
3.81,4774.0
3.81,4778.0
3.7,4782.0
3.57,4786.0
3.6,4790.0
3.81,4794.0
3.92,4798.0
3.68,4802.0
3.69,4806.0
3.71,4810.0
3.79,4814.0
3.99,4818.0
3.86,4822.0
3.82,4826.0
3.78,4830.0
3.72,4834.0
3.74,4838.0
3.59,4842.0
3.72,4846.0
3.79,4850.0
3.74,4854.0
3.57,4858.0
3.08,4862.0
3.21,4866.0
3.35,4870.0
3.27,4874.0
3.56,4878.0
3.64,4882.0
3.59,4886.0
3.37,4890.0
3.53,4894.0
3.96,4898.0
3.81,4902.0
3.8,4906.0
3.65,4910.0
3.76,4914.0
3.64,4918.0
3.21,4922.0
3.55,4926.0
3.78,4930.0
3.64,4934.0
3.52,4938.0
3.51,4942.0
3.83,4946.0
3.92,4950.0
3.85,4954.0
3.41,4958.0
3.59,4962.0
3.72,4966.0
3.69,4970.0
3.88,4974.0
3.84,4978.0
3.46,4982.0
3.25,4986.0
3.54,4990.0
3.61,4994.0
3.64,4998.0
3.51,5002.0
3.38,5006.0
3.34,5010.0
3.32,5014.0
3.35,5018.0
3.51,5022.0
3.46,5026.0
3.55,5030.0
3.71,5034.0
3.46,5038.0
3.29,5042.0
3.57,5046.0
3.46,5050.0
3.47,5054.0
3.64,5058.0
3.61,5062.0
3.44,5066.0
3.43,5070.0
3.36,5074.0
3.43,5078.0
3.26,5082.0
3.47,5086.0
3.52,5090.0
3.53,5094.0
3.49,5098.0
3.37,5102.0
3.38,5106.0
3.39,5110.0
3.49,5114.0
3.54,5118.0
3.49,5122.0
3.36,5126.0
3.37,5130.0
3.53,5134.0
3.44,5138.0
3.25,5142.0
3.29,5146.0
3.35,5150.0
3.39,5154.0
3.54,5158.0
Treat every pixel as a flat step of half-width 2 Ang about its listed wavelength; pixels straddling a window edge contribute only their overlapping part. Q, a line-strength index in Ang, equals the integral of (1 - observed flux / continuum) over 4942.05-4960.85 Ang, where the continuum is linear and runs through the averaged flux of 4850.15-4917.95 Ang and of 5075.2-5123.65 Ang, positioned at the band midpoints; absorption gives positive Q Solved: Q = -1.0 Ang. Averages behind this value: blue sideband 3.56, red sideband 3.44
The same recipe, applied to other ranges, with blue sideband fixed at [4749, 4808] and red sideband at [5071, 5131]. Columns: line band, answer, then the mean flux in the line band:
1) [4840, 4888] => 2.03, 3.51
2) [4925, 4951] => -0.60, 3.67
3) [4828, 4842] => -0.12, 3.72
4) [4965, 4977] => -0.72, 3.77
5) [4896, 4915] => -0.92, 3.8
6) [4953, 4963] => -0.07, 3.6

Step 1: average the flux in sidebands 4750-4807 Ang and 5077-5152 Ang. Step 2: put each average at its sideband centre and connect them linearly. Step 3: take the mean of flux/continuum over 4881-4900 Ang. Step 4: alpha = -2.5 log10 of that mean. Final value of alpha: 0.006 mag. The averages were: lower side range 3.75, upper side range 3.42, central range 3.62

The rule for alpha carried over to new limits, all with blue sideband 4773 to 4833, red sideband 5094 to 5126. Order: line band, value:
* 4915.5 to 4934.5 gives 0.02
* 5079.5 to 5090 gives 0.02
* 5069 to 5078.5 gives 0.03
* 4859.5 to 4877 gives 0.14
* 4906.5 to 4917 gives -0.02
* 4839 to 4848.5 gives 0.02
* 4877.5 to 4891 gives 0.04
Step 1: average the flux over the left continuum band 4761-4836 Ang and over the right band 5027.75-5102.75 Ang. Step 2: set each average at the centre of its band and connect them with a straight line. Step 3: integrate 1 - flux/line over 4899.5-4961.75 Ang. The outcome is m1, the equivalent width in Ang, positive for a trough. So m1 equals -0.71 Ang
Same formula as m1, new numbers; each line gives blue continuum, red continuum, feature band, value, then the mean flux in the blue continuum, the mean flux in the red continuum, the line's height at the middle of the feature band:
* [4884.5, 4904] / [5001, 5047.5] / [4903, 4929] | 0.0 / 3.65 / 3.45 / 3.62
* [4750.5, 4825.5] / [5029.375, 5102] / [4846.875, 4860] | 0.0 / 3.76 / 3.48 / 3.7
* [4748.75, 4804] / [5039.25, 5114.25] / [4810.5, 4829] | -0.7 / 3.75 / 3.45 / 3.71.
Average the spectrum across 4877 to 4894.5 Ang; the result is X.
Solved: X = 3.54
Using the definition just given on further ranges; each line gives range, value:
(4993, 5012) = 3.49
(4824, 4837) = 3.77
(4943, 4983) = 3.72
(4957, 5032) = 3.53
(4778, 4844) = 3.75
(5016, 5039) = 3.51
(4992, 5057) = 3.48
